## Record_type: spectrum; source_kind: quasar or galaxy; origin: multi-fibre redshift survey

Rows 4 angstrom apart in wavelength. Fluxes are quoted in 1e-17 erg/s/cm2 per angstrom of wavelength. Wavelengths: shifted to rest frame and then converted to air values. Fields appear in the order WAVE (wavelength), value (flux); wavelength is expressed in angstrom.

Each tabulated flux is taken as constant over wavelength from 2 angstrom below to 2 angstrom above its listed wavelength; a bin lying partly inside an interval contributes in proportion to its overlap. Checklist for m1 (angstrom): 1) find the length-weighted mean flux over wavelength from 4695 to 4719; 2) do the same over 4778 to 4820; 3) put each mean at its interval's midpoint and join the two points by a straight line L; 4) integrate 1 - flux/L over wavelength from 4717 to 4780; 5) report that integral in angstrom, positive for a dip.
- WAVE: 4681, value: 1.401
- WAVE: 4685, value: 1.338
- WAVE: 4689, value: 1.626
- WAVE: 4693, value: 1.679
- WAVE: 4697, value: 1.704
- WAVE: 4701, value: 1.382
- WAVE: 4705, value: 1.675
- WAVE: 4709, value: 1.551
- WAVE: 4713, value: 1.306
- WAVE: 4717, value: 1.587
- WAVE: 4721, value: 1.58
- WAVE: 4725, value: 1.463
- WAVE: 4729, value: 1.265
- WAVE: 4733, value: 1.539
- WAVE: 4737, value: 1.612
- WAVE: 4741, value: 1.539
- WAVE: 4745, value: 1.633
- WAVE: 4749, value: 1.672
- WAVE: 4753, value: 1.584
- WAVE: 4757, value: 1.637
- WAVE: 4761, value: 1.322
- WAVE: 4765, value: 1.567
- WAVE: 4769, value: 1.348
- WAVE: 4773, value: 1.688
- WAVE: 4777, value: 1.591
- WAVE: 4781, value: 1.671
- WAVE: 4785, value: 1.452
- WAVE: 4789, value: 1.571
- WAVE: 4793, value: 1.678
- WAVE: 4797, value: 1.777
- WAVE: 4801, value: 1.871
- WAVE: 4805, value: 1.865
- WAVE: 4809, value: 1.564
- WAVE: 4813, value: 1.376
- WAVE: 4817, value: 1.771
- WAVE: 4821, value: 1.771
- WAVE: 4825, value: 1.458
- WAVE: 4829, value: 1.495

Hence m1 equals 2.0 angstrom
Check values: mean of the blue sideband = 1.53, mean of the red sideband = 1.66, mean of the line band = 1.54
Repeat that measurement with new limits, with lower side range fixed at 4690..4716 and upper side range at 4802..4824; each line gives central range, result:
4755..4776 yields 1.3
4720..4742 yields 1.2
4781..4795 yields 0.5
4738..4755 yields -0.1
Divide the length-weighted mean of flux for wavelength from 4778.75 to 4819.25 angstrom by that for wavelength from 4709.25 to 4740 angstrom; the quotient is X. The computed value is 1.1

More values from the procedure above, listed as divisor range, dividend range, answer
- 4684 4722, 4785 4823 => 1.09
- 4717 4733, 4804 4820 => 1.12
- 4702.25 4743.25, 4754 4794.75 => 1.03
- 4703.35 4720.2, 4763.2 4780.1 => 1.02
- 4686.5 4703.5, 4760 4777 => 0.94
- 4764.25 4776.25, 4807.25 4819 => 1.02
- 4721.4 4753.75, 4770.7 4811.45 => 1.08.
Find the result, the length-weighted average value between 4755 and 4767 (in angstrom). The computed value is 1.51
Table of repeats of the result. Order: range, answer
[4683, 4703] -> 1.55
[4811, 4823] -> 1.64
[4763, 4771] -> 1.46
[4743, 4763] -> 1.57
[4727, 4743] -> 1.49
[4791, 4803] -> 1.78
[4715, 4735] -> 1.49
